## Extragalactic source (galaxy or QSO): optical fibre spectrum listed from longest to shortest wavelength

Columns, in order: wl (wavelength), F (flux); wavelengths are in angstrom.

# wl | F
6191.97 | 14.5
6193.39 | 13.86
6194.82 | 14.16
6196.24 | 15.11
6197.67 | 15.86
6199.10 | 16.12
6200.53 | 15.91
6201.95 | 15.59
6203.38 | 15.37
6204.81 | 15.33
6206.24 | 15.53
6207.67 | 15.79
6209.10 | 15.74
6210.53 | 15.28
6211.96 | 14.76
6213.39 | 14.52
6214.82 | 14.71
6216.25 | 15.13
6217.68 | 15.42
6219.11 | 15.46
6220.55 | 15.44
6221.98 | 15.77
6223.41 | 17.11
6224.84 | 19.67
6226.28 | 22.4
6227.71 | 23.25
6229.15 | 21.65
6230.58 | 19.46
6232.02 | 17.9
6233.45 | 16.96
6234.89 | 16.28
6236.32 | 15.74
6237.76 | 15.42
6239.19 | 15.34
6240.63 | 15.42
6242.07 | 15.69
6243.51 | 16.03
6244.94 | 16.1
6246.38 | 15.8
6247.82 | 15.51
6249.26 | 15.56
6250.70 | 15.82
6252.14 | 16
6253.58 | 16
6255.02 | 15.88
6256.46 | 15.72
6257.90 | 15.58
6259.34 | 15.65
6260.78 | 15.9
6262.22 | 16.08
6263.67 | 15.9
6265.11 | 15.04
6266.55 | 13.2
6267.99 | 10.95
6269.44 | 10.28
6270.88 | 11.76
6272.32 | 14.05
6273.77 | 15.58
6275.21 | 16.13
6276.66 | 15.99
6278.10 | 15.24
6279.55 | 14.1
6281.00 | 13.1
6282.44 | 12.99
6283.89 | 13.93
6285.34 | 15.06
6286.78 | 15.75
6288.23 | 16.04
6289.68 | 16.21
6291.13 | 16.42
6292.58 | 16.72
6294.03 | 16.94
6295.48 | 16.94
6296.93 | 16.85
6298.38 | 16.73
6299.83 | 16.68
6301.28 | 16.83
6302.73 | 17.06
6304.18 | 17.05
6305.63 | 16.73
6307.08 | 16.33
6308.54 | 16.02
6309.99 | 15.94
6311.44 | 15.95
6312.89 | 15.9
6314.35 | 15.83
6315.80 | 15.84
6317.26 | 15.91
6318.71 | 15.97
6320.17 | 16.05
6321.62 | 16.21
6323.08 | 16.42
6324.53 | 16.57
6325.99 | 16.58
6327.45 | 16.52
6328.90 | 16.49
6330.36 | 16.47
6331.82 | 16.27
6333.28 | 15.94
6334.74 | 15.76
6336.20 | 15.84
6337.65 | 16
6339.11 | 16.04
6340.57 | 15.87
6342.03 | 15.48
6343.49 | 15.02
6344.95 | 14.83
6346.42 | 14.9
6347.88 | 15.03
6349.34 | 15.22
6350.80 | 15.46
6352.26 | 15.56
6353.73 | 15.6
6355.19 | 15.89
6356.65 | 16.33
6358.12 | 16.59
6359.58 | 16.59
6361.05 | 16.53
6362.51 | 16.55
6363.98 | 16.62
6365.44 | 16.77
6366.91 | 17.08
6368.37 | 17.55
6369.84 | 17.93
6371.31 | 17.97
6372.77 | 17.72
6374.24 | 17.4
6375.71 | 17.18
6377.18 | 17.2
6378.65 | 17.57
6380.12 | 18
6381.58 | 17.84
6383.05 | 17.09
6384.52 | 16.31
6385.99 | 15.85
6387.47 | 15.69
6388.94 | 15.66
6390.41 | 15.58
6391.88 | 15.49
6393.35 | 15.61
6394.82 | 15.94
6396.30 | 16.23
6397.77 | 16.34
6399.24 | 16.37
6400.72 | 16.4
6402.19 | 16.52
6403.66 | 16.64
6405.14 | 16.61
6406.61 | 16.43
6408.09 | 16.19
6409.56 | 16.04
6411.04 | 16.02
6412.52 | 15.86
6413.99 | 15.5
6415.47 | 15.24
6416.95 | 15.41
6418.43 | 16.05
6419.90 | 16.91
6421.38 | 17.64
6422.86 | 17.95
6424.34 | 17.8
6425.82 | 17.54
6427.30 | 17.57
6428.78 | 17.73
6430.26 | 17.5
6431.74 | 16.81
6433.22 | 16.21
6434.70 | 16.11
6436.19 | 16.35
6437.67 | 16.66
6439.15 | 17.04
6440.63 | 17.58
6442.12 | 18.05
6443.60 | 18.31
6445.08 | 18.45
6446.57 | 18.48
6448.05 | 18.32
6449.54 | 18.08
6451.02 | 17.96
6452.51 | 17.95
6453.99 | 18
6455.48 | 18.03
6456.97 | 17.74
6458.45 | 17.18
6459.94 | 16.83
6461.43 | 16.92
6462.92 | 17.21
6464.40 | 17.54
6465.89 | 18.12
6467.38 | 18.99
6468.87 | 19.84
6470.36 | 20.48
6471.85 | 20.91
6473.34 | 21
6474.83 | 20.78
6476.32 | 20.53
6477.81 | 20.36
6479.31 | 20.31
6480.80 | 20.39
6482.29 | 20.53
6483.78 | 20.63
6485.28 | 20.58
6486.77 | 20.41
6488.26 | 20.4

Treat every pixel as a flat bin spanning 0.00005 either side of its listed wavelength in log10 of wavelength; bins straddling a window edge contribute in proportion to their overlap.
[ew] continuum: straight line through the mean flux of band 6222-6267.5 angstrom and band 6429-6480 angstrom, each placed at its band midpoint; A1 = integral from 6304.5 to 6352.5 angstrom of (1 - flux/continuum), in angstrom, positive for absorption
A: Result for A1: 3.8 angstrom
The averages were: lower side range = 16.7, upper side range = 18.2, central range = 15.9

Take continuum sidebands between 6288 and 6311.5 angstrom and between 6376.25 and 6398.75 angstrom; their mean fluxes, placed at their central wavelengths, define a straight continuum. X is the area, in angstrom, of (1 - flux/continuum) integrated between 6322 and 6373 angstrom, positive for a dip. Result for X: 0.9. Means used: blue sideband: 16.6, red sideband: 16.4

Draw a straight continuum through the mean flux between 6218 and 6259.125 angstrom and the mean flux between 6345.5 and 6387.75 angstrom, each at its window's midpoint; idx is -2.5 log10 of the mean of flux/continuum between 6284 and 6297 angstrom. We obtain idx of 0.038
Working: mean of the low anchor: 16.9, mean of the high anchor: 16.6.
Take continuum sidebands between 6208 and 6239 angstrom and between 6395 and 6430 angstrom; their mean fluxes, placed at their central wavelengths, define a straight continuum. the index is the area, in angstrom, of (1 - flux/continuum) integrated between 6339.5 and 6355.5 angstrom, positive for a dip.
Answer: 1.31 angstrom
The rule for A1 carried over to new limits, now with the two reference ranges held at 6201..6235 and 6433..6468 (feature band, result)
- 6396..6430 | 1.75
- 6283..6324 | 2.20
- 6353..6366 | 0.70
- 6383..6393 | 0.89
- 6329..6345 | 1.30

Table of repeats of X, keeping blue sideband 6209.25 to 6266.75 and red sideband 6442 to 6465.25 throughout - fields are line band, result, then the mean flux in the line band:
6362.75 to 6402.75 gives 1.4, 16.7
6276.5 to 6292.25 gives 1.6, 15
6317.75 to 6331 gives 0.5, 16.4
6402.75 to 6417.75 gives 1.3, 16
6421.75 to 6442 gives 0.6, 17.2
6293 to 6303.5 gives 0.0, 16.9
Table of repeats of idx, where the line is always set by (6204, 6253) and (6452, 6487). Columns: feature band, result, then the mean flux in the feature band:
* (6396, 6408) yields 0.13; 16.4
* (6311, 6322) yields 0.10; 16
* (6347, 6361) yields 0.13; 15.8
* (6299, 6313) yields 0.06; 16.5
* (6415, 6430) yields 0.10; 17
